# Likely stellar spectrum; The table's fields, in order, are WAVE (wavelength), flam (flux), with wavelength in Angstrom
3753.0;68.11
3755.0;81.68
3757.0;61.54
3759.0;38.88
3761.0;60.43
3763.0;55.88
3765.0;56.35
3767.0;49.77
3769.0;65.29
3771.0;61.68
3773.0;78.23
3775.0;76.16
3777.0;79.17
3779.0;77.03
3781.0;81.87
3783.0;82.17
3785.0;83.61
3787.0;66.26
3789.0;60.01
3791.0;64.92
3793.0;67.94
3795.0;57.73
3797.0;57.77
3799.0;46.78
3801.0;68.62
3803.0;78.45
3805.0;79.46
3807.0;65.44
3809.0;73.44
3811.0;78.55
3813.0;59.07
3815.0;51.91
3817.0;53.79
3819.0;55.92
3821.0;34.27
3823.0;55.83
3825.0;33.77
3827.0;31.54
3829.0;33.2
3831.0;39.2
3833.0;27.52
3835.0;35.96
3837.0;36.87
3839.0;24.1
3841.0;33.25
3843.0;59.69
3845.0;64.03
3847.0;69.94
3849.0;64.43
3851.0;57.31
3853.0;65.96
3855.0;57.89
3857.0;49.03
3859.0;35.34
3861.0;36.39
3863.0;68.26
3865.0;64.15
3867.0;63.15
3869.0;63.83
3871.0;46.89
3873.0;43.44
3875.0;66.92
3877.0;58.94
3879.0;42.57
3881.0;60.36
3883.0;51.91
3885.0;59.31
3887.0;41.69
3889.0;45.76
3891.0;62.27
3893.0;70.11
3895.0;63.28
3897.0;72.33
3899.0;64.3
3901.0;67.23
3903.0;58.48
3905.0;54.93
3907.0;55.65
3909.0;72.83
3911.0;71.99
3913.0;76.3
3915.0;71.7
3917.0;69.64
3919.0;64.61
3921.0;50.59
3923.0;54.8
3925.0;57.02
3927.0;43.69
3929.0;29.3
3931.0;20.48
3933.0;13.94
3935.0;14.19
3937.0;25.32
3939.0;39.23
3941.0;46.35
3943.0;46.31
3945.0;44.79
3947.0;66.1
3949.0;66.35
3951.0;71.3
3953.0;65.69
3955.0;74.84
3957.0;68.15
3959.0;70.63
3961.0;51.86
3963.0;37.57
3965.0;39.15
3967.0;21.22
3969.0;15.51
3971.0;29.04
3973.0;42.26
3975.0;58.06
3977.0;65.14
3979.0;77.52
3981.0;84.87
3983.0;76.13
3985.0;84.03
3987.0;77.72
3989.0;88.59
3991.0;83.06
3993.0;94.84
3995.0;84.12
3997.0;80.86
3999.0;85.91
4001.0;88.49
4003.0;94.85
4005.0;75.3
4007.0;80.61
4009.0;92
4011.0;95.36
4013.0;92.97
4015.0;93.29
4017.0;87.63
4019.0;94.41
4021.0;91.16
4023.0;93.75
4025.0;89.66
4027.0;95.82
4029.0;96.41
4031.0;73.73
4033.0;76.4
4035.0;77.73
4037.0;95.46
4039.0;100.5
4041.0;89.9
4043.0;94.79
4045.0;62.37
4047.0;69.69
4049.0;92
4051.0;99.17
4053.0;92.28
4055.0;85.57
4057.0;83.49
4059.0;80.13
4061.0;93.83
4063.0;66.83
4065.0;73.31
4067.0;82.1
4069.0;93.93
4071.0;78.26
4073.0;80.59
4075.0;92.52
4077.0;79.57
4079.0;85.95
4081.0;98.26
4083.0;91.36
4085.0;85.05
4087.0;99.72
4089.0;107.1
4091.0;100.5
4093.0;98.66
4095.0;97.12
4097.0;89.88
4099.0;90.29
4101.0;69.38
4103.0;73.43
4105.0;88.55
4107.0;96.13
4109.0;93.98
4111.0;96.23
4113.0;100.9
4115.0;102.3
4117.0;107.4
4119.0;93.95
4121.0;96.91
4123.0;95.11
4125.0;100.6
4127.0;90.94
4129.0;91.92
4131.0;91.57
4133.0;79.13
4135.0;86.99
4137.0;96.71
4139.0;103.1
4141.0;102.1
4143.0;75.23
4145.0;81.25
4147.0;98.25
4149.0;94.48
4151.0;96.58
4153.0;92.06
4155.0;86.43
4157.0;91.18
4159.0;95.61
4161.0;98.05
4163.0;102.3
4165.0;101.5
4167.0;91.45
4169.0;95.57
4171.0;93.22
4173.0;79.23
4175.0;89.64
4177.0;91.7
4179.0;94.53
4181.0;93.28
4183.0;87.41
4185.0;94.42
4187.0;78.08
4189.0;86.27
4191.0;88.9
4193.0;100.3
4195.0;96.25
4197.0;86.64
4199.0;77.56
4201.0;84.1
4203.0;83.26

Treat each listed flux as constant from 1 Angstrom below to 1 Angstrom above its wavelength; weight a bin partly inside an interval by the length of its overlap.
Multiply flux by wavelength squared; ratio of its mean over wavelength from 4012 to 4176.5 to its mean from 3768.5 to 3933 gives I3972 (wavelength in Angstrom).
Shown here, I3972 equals 1.78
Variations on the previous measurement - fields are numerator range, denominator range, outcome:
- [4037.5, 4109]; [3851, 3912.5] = 1.66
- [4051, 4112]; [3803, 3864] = 1.95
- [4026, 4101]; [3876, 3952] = 1.76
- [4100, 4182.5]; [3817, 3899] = 2.07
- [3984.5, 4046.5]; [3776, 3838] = 1.66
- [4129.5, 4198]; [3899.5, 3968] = 1.96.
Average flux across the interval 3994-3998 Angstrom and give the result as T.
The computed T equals 82.5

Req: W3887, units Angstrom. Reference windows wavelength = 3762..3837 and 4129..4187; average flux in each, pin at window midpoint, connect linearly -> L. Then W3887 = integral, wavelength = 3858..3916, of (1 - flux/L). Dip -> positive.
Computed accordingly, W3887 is 7.5 Angstrom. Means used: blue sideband 59.8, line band 59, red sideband 92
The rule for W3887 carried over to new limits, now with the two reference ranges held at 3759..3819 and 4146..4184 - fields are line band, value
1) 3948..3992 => 10.0 Angstrom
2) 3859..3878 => 4.3 Angstrom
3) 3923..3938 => 8.9 Angstrom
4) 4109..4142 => -2.0 Angstrom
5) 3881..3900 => 3.7 Angstrom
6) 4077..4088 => -0.5 Angstrom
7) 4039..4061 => -0.3 Angstrom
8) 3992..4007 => -0.9 Angstrom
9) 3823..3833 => 4.8 Angstrom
